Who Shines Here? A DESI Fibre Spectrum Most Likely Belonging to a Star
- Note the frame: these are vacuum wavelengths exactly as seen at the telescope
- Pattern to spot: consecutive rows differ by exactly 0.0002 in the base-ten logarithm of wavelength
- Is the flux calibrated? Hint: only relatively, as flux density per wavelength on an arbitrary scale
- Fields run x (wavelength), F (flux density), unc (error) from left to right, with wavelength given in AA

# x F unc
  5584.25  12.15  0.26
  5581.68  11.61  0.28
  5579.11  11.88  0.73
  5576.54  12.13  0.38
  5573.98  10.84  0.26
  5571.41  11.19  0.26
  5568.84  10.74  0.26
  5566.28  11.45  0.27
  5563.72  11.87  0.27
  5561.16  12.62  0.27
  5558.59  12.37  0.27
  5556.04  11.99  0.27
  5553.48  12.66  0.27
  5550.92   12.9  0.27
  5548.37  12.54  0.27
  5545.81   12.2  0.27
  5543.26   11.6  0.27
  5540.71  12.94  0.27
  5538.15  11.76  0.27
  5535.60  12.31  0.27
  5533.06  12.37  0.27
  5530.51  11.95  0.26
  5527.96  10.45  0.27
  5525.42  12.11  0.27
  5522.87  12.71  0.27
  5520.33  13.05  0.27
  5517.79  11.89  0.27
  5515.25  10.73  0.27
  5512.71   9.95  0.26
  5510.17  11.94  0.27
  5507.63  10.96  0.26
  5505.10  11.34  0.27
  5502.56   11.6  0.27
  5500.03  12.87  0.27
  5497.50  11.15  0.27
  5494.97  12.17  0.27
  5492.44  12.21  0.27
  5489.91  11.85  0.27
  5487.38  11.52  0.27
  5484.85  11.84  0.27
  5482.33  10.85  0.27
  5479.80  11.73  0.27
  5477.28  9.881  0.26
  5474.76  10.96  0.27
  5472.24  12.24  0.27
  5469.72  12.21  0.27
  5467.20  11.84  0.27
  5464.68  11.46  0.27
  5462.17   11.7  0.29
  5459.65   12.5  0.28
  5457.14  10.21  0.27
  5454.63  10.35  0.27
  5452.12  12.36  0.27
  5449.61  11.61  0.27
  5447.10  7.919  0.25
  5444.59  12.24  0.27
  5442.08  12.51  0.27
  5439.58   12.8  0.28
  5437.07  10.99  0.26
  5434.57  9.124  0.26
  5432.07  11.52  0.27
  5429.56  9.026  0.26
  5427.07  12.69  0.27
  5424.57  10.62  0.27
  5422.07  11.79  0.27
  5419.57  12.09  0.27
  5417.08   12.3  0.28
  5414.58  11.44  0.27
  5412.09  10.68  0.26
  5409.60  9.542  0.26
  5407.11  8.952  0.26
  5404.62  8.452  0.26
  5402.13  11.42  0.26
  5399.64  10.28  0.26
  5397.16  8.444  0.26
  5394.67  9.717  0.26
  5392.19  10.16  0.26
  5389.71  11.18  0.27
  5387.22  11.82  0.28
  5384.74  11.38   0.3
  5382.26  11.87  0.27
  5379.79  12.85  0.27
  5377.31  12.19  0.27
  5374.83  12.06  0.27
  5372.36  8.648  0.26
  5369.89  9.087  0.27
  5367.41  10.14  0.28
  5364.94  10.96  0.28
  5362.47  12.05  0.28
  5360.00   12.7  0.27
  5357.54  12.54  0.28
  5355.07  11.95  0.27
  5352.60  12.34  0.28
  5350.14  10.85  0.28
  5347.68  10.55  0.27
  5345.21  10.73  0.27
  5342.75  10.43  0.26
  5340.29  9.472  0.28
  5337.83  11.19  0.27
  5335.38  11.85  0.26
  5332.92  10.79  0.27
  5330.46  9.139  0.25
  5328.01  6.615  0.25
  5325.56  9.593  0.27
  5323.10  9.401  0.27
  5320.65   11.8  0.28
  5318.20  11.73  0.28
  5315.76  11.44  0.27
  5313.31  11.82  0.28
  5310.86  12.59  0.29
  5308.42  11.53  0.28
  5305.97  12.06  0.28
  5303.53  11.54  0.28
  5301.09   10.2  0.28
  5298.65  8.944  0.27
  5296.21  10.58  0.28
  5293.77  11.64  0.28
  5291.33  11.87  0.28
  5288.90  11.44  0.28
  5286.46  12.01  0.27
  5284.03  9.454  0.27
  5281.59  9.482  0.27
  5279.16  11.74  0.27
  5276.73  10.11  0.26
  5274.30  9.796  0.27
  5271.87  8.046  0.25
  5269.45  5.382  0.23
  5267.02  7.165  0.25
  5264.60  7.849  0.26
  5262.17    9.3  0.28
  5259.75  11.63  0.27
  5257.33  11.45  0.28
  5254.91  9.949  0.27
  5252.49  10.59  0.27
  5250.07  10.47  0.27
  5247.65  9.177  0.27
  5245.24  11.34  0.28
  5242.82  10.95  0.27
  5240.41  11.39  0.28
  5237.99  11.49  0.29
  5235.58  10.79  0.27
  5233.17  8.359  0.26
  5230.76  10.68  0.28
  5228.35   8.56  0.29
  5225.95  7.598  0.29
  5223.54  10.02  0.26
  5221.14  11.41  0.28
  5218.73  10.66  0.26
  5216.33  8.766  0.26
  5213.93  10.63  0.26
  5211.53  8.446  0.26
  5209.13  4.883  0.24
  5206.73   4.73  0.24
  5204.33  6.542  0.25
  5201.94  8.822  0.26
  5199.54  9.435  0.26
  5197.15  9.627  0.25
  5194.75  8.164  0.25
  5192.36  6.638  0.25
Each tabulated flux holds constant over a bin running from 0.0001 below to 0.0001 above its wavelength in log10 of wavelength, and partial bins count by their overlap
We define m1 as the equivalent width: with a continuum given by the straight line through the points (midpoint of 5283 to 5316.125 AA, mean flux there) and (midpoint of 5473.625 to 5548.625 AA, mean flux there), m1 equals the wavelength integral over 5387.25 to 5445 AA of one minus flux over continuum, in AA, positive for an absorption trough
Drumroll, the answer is 3.6 AA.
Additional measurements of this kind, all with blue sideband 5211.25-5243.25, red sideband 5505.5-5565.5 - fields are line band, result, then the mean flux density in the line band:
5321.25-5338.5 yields 1.36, 9.82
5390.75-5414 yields 2.78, 9.8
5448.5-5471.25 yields -0.18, 11.6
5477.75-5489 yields 0.26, 11.4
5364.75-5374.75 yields 0.98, 9.85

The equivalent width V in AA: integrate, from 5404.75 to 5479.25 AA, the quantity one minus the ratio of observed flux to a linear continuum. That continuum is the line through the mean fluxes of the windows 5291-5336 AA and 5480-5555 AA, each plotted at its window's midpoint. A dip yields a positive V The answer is 2.21 AA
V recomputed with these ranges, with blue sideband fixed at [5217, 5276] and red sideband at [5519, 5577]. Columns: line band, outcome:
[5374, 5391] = -1.8 AA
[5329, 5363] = -2.0 AA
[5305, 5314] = -1.6 AA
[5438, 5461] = -0.2 AA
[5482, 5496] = -0.3 AA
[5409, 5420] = -0.2 AA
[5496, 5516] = 0.6 AA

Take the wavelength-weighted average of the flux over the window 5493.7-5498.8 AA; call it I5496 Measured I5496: 11.7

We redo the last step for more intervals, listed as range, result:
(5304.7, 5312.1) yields 12.1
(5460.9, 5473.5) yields 11.9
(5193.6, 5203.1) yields 9.01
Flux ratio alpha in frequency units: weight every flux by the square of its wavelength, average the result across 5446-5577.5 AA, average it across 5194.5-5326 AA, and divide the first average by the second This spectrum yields 1.29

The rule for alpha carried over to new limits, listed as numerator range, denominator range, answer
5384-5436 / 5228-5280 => 1.14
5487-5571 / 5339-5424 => 1.15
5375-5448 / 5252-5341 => 1.11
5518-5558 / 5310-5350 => 1.25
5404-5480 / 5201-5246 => 1.30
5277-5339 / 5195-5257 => 1.18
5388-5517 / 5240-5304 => 1.18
